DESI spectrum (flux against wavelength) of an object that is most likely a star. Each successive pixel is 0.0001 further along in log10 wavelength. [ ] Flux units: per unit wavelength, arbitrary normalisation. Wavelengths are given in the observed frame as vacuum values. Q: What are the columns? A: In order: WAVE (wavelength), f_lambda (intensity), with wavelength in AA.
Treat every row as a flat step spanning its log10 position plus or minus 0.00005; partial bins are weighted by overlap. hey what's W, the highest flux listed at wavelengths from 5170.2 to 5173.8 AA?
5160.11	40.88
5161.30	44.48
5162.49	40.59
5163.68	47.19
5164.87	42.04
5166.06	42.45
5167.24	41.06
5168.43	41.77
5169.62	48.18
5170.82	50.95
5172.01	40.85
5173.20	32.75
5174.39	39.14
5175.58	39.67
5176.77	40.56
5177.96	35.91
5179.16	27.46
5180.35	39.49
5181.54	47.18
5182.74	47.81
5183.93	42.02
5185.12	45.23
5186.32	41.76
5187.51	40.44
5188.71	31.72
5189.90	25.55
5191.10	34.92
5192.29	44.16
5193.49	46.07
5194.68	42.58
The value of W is 50.95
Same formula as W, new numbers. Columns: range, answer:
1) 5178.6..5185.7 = 47.81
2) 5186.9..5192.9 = 44.16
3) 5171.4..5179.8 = 40.85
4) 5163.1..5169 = 47.19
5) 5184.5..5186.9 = 45.23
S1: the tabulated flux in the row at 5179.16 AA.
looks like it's 27.46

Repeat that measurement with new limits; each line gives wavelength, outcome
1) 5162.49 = 40.59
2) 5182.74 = 47.81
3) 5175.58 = 39.67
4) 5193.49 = 46.07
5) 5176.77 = 40.56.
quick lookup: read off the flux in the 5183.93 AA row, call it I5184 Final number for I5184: 42.02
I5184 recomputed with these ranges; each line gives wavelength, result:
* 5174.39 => 39.14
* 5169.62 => 48.18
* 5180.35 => 39.49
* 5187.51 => 40.44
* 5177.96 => 35.91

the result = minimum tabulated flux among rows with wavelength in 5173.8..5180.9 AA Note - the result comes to 27.46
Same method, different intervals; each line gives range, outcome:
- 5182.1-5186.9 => 41.76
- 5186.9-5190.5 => 25.55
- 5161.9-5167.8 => 40.59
